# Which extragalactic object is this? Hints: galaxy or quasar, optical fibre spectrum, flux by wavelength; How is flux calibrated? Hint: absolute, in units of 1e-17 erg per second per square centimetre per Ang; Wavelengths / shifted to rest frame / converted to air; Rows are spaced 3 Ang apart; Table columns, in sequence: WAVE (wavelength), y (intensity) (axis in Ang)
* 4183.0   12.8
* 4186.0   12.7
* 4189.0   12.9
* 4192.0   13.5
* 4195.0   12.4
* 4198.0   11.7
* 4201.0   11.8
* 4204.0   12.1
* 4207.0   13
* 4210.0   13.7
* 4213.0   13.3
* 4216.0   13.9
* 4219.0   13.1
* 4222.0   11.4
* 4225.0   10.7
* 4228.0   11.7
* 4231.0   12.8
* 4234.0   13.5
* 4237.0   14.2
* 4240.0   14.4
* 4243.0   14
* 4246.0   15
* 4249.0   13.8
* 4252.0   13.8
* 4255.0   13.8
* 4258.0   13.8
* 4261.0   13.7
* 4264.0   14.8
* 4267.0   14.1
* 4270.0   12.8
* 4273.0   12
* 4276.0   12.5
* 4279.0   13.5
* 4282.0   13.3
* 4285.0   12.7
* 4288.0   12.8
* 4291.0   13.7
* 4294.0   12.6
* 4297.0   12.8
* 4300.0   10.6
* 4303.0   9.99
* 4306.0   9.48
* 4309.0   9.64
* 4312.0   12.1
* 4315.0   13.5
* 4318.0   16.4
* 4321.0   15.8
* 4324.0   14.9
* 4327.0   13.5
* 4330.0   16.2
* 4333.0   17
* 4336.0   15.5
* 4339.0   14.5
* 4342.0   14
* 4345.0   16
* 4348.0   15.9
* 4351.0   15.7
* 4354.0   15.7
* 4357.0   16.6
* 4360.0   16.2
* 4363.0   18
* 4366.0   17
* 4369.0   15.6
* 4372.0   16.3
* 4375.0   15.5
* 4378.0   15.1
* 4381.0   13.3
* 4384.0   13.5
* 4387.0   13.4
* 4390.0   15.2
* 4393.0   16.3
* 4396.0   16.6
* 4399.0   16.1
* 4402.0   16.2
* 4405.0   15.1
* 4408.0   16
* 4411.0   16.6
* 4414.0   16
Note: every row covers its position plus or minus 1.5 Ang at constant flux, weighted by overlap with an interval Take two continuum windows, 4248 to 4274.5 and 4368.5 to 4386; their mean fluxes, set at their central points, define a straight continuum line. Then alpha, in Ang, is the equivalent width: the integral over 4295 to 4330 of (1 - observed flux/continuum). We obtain 3.4 Ang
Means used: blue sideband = 13.6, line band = 12.8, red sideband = 14.8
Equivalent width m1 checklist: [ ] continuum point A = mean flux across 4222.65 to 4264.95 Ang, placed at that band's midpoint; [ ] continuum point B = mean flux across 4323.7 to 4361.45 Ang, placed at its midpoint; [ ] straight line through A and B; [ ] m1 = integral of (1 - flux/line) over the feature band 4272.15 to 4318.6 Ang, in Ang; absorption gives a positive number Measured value 7.3 Ang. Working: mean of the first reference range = 13.5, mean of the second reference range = 15.5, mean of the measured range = 12.3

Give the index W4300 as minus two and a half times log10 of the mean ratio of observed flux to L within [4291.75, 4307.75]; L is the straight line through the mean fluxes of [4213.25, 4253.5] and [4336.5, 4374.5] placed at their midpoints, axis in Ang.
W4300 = 0.296 mag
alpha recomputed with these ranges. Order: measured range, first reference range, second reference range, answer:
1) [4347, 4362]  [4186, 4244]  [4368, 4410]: -1.28 Ang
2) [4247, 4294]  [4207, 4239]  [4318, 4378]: 1.88 Ang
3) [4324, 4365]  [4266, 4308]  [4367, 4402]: -4.96 Ang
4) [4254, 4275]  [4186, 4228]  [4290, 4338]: -0.90 Ang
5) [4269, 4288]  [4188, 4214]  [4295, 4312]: -2.74 Ang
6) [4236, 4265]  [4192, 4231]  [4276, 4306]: -4.07 Ang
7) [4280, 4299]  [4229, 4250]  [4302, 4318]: -1.16 Ang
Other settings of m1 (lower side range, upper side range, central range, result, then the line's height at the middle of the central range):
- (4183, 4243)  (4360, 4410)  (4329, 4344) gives -0.6 Ang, 14.8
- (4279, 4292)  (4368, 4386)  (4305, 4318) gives 1.7 Ang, 13.6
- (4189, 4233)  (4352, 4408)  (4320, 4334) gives -0.7 Ang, 14.7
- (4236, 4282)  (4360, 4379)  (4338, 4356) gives 0.5 Ang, 15.8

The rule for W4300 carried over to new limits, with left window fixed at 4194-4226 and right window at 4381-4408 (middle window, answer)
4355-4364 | -0.145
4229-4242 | -0.064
